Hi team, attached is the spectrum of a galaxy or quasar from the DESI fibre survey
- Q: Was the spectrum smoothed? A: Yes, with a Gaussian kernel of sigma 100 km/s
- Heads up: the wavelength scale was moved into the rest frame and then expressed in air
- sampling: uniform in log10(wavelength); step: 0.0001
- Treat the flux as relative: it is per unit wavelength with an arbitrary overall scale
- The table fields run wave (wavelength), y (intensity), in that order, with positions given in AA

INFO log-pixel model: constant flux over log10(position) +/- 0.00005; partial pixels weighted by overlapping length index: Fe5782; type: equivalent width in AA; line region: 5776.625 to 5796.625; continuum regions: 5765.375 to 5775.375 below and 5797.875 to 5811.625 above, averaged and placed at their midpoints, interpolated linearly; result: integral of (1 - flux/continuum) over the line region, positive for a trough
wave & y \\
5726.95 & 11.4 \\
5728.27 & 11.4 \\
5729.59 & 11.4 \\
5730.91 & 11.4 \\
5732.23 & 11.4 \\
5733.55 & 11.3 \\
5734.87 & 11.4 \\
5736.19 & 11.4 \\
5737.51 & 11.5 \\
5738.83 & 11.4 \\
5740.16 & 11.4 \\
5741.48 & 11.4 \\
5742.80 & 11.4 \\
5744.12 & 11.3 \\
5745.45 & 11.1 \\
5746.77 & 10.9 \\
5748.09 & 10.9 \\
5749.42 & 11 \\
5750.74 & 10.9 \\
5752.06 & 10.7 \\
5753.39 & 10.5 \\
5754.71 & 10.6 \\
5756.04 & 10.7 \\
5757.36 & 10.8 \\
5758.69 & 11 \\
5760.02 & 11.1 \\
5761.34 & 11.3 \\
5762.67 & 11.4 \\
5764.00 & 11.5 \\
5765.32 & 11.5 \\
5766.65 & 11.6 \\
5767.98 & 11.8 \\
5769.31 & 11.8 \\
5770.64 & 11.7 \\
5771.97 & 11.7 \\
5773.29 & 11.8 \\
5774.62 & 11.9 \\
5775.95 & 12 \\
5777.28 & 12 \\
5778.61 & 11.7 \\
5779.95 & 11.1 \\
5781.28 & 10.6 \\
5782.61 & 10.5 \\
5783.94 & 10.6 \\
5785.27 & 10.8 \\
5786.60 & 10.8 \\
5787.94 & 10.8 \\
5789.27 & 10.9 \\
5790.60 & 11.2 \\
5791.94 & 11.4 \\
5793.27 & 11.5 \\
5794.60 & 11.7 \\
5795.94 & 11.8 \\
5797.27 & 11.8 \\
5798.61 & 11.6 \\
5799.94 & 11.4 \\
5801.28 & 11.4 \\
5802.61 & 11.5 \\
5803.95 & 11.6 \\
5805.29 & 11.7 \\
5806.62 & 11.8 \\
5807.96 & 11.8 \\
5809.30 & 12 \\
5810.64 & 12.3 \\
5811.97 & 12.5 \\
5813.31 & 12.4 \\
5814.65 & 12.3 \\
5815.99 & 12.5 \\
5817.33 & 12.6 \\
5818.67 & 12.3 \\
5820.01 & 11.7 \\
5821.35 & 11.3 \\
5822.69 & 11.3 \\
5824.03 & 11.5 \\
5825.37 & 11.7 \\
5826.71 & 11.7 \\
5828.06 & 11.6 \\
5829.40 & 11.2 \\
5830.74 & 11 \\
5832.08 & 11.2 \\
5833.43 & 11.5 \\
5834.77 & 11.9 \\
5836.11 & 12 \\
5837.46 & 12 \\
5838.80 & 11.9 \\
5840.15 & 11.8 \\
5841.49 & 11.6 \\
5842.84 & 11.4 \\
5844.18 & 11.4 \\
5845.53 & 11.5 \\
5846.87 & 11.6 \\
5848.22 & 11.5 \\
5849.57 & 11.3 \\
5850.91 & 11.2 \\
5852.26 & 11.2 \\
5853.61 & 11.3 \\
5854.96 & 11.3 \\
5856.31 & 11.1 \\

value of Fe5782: 1.0 AA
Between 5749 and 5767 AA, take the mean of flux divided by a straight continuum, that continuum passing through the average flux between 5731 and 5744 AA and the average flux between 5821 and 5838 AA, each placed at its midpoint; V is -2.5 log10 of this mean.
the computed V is 0.04 mag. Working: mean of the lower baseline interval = 11.4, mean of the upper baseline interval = 11.5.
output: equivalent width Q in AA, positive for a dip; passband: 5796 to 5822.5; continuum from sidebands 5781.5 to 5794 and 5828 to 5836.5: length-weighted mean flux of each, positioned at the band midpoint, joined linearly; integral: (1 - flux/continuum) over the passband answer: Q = -1.7 AA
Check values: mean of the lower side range 10.9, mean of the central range 11.9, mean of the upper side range 11.5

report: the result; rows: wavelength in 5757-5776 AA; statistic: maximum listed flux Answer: 12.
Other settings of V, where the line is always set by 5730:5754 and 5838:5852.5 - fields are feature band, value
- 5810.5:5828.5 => -0.05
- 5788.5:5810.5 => -0.02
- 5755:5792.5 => 0.00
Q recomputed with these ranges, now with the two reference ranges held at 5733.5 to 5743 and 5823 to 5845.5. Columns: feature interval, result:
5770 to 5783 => -0.1 AA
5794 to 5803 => -0.1 AA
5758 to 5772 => 0.0 AA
